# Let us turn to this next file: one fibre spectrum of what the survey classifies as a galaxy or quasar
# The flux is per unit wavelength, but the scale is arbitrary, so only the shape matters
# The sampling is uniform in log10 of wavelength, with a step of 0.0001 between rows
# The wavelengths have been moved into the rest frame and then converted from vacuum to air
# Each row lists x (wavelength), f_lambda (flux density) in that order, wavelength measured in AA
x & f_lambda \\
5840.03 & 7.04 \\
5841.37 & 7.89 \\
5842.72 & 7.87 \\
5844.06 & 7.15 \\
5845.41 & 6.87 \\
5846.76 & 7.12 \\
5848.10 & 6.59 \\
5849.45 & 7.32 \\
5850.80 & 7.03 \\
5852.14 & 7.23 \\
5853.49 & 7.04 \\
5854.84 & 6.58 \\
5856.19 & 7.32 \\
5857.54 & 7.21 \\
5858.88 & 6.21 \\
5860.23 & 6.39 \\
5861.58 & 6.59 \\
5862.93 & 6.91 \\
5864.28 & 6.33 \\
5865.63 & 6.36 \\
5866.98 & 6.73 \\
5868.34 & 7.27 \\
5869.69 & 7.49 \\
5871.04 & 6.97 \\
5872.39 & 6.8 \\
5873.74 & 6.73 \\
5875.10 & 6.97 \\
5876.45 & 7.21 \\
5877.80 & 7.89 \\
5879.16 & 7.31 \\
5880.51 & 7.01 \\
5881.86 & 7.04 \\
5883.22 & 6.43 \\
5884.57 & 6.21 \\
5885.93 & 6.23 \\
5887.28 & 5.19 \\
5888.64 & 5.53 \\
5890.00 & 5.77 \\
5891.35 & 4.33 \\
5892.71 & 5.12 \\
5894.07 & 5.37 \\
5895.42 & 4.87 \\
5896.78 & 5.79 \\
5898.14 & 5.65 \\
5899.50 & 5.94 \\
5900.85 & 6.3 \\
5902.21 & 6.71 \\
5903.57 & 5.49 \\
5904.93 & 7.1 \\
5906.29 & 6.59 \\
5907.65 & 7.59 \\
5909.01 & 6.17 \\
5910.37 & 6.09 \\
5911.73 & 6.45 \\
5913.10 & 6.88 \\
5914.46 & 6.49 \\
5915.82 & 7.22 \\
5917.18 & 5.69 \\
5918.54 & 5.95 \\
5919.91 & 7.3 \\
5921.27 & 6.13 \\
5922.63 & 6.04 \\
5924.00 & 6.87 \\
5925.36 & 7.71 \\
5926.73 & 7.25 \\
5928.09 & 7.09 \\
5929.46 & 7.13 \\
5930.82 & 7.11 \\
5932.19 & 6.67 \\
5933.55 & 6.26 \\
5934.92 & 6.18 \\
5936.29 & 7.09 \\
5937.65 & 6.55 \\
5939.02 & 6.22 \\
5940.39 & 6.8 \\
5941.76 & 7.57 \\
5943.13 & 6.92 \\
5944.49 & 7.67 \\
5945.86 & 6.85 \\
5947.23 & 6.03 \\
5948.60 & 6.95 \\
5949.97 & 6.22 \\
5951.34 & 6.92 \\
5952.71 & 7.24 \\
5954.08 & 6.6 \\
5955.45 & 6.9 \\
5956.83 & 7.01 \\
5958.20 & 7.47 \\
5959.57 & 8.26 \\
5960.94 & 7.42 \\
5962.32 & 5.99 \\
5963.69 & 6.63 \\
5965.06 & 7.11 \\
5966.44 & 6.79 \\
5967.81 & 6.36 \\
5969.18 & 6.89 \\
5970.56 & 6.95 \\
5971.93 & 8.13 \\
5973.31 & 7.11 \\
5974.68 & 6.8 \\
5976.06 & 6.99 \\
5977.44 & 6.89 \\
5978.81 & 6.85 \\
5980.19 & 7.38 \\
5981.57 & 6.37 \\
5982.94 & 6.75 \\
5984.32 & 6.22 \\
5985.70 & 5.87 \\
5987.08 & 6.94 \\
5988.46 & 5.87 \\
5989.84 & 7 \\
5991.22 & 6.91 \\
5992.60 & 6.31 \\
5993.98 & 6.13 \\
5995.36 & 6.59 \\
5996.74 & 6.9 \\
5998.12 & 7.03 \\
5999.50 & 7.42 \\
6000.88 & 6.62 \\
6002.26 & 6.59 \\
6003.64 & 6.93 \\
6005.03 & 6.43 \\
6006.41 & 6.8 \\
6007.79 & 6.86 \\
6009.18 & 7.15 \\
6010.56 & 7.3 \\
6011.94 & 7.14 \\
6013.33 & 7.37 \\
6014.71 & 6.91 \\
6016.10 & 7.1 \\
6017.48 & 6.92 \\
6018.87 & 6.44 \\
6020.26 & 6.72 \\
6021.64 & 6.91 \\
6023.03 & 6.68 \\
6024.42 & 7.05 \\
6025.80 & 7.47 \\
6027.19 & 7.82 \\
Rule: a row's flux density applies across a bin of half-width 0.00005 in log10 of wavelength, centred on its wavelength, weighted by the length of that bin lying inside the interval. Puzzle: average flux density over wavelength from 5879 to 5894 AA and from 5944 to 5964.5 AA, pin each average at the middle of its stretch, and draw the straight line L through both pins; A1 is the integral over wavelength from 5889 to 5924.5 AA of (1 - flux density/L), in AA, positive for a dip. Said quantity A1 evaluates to 0.6 AA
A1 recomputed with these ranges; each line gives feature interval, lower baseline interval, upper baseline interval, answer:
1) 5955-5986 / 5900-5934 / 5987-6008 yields -1.2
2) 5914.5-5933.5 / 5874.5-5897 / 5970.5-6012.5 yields -1.1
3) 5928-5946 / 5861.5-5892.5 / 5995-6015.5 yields -0.3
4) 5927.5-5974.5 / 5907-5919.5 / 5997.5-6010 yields -1.7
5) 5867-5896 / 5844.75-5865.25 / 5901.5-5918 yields 1.4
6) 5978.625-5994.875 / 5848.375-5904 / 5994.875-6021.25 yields 0.7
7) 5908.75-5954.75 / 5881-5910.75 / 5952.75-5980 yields -1.5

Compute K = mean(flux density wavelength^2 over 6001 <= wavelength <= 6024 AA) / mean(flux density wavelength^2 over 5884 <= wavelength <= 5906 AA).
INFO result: 1.25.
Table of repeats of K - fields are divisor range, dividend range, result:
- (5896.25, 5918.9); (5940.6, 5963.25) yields 1.11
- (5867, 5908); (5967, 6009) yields 1.10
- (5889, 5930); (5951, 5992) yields 1.12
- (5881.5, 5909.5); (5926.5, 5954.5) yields 1.16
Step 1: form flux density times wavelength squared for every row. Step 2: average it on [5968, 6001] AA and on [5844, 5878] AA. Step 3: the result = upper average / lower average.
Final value 1.02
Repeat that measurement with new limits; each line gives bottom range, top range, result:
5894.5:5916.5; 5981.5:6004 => 1.08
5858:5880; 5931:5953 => 1.01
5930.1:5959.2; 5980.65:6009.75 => 0.99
